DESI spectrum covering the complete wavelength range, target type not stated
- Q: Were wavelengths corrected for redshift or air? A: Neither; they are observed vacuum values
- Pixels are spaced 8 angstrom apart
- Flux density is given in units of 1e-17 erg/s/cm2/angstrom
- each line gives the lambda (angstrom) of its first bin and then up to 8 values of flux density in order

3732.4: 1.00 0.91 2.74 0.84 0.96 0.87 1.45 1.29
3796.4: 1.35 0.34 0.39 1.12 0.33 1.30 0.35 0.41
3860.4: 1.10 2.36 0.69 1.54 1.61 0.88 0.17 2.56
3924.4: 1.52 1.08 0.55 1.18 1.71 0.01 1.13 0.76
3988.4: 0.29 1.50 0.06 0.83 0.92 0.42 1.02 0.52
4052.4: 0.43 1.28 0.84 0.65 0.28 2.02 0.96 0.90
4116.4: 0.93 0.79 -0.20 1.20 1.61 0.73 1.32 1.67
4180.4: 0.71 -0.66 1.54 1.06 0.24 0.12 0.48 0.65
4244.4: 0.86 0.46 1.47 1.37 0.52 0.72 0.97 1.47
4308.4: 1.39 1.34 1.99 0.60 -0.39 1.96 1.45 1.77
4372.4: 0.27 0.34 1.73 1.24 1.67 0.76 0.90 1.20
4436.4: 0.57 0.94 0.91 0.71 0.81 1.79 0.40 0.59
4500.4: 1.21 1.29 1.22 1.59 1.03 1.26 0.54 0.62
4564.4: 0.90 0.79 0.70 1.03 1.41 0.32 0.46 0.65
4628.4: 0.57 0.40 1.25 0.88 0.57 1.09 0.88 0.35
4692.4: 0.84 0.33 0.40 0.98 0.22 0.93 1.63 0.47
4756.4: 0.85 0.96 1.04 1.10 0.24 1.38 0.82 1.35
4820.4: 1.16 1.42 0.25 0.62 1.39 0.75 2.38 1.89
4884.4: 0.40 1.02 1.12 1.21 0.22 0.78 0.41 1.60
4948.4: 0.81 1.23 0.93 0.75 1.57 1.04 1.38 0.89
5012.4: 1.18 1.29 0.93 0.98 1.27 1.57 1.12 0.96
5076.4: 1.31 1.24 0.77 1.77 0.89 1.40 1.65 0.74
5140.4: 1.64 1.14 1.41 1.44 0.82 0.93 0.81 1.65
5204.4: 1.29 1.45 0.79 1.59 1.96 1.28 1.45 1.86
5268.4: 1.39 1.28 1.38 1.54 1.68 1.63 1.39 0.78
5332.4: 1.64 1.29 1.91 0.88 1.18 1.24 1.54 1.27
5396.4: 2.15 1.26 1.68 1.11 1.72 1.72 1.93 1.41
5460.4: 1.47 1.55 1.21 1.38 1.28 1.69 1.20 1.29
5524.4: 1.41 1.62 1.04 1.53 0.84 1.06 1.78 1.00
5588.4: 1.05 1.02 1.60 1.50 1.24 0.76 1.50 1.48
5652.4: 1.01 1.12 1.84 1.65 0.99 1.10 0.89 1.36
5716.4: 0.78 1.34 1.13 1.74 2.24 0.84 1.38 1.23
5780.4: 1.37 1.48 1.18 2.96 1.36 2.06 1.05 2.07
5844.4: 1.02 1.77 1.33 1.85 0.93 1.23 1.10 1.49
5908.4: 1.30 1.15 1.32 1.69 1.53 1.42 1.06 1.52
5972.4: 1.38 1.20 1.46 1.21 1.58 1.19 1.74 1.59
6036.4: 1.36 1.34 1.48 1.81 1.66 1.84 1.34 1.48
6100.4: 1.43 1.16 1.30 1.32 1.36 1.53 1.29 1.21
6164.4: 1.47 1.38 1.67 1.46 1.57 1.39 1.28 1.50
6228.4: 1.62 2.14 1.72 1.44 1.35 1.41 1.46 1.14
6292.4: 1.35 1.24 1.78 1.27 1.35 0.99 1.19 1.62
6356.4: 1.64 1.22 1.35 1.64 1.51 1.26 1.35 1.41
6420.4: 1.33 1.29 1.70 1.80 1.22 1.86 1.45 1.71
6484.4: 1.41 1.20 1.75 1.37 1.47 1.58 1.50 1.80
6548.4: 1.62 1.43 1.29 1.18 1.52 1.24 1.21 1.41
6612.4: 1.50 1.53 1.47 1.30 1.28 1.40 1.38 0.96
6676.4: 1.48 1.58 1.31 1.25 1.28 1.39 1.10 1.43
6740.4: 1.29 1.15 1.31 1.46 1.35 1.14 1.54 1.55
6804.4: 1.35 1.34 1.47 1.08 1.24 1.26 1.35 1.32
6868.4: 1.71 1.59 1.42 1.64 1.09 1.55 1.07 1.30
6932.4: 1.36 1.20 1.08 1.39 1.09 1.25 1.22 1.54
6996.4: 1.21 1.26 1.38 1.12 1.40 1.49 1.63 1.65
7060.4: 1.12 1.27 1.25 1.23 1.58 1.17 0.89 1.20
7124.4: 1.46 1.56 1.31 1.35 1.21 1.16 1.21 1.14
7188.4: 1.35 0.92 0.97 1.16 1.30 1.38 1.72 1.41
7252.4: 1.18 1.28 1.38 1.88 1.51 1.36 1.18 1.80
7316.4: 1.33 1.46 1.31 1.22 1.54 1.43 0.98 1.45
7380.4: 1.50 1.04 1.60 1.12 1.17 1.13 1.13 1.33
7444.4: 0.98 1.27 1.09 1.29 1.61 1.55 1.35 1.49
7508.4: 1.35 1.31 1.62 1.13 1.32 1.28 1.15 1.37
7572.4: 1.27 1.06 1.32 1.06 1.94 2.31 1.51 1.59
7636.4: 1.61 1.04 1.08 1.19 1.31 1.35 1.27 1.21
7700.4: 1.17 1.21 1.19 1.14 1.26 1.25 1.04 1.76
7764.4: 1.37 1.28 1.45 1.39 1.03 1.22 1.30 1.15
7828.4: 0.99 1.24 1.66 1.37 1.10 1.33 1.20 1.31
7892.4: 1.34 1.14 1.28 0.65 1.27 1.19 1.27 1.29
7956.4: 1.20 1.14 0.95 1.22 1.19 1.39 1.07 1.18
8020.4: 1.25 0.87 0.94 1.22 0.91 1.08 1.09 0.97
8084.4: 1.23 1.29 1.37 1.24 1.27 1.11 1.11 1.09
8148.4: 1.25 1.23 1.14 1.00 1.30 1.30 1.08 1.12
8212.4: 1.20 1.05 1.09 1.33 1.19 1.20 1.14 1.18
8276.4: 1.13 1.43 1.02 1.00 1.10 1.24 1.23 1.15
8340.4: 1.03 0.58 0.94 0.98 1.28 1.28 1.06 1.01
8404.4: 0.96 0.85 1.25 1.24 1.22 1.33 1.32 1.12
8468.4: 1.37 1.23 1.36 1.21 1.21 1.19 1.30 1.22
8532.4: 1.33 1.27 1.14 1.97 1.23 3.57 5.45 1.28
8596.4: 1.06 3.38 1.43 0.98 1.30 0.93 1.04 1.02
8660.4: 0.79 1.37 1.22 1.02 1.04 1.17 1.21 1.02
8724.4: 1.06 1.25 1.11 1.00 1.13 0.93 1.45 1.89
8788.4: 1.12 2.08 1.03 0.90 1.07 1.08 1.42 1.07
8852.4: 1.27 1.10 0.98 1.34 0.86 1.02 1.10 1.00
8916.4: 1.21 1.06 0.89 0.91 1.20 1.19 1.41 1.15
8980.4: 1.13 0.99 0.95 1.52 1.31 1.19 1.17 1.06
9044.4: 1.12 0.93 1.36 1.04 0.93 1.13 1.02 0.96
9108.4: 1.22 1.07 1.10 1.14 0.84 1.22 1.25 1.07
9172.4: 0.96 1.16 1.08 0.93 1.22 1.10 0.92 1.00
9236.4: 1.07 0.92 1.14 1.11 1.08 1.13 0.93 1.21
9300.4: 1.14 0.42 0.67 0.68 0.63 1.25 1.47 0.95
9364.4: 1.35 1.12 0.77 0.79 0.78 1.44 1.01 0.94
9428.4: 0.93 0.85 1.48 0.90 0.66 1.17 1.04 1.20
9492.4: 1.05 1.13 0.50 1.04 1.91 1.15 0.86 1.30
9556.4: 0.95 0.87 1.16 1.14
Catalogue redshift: 0.307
